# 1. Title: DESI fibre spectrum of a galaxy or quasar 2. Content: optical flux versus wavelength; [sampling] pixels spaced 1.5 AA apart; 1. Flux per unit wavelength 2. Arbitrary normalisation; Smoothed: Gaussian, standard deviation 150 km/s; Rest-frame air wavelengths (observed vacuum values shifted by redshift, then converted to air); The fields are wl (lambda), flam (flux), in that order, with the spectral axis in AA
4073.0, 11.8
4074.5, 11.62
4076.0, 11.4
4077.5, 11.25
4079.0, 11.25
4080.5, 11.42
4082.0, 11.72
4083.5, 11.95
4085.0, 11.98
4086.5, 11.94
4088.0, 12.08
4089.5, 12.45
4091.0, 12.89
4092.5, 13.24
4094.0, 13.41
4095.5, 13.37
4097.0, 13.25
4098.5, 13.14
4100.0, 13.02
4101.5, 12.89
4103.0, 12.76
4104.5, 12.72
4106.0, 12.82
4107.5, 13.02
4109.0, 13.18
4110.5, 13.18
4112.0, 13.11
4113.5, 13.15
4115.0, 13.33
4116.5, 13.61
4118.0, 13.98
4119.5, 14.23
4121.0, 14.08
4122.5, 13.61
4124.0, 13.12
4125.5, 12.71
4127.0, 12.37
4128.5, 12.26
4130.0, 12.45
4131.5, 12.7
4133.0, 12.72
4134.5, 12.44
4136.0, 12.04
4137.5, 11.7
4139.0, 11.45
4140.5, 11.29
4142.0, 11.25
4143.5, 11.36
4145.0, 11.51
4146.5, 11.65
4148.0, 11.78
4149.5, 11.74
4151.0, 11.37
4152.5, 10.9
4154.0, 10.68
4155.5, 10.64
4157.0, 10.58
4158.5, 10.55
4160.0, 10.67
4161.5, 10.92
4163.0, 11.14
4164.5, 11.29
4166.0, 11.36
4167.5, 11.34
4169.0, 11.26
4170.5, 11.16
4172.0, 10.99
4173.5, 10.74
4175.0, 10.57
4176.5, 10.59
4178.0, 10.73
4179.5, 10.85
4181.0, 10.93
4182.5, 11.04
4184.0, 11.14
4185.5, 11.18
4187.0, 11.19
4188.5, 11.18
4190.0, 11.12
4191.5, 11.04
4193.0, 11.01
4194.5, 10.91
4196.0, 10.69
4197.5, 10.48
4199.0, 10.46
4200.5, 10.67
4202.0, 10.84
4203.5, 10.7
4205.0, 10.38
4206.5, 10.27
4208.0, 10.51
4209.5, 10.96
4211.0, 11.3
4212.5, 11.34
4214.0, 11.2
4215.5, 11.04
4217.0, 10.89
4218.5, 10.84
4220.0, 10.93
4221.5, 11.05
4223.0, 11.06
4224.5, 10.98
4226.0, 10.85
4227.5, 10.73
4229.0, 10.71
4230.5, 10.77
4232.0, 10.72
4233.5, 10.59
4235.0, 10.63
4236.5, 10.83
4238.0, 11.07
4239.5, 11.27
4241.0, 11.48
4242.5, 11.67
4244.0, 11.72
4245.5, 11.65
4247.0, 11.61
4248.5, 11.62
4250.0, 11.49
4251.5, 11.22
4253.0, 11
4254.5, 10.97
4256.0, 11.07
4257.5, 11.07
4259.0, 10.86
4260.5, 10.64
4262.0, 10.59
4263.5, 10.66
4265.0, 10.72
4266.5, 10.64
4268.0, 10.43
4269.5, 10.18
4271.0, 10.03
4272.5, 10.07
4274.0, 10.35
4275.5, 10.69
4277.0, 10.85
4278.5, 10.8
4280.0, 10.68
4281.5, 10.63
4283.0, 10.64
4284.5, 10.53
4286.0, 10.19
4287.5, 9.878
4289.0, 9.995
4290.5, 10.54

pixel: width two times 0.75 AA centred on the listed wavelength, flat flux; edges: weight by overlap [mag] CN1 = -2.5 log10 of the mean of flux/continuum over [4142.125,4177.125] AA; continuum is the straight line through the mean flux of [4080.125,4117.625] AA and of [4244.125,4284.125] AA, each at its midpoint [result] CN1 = 0.09 mag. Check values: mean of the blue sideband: 12.8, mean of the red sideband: 10.8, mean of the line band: 11.1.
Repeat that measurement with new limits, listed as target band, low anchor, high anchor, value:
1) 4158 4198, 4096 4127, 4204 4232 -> 0.07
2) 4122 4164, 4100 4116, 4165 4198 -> 0.03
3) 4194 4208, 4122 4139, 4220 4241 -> 0.08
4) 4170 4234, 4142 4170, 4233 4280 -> 0.02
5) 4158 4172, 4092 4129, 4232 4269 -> 0.12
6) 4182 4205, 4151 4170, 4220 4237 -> 0.00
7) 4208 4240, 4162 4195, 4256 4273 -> -0.01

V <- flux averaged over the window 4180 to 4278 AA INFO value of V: 10.9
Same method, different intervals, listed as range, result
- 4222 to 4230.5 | 10.9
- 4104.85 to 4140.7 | 12.9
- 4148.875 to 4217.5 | 10.9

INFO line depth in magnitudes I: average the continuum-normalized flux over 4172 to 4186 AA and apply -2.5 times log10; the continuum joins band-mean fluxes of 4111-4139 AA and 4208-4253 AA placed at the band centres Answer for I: 0.108 mag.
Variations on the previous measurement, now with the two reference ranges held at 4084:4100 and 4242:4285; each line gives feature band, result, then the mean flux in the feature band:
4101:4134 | -0.05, 13.1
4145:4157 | 0.08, 11.2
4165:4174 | 0.07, 11.2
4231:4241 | 0.03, 10.9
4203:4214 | 0.06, 10.8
